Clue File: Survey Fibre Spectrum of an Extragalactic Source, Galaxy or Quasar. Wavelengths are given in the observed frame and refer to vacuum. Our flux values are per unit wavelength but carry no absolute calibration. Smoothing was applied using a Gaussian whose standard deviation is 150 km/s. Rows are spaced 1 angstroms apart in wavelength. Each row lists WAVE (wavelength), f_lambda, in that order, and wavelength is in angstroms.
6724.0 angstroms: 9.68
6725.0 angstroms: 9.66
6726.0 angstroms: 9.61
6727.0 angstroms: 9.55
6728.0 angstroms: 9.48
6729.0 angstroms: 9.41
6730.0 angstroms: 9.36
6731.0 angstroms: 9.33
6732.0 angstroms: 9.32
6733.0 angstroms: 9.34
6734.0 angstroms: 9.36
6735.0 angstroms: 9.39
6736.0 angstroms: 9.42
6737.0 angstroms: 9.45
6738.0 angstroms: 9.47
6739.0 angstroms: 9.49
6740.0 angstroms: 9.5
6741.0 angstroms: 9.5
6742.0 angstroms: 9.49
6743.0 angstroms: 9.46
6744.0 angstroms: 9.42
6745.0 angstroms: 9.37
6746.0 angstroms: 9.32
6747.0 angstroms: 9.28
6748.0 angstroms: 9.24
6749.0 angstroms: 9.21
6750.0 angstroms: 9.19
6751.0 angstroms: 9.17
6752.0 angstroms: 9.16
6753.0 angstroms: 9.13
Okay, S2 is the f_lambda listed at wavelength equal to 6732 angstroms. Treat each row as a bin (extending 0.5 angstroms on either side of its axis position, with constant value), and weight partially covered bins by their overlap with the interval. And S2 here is 9.32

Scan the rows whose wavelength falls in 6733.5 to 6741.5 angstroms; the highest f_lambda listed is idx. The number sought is 9.5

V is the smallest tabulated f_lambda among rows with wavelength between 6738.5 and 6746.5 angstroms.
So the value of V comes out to 9.32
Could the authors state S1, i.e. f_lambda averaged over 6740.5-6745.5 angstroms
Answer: 9.45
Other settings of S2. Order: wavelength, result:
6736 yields 9.42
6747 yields 9.28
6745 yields 9.37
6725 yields 9.66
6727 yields 9.55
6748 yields 9.24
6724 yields 9.68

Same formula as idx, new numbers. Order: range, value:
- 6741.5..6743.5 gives 9.49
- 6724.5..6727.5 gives 9.66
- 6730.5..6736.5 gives 9.42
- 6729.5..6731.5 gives 9.36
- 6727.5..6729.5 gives 9.48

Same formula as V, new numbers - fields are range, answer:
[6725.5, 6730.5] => 9.36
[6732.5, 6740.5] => 9.34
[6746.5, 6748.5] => 9.24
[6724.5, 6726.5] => 9.61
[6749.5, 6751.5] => 9.17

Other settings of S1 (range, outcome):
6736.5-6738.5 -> 9.46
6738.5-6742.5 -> 9.5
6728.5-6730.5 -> 9.38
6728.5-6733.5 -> 9.35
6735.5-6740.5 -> 9.47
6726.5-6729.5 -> 9.48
